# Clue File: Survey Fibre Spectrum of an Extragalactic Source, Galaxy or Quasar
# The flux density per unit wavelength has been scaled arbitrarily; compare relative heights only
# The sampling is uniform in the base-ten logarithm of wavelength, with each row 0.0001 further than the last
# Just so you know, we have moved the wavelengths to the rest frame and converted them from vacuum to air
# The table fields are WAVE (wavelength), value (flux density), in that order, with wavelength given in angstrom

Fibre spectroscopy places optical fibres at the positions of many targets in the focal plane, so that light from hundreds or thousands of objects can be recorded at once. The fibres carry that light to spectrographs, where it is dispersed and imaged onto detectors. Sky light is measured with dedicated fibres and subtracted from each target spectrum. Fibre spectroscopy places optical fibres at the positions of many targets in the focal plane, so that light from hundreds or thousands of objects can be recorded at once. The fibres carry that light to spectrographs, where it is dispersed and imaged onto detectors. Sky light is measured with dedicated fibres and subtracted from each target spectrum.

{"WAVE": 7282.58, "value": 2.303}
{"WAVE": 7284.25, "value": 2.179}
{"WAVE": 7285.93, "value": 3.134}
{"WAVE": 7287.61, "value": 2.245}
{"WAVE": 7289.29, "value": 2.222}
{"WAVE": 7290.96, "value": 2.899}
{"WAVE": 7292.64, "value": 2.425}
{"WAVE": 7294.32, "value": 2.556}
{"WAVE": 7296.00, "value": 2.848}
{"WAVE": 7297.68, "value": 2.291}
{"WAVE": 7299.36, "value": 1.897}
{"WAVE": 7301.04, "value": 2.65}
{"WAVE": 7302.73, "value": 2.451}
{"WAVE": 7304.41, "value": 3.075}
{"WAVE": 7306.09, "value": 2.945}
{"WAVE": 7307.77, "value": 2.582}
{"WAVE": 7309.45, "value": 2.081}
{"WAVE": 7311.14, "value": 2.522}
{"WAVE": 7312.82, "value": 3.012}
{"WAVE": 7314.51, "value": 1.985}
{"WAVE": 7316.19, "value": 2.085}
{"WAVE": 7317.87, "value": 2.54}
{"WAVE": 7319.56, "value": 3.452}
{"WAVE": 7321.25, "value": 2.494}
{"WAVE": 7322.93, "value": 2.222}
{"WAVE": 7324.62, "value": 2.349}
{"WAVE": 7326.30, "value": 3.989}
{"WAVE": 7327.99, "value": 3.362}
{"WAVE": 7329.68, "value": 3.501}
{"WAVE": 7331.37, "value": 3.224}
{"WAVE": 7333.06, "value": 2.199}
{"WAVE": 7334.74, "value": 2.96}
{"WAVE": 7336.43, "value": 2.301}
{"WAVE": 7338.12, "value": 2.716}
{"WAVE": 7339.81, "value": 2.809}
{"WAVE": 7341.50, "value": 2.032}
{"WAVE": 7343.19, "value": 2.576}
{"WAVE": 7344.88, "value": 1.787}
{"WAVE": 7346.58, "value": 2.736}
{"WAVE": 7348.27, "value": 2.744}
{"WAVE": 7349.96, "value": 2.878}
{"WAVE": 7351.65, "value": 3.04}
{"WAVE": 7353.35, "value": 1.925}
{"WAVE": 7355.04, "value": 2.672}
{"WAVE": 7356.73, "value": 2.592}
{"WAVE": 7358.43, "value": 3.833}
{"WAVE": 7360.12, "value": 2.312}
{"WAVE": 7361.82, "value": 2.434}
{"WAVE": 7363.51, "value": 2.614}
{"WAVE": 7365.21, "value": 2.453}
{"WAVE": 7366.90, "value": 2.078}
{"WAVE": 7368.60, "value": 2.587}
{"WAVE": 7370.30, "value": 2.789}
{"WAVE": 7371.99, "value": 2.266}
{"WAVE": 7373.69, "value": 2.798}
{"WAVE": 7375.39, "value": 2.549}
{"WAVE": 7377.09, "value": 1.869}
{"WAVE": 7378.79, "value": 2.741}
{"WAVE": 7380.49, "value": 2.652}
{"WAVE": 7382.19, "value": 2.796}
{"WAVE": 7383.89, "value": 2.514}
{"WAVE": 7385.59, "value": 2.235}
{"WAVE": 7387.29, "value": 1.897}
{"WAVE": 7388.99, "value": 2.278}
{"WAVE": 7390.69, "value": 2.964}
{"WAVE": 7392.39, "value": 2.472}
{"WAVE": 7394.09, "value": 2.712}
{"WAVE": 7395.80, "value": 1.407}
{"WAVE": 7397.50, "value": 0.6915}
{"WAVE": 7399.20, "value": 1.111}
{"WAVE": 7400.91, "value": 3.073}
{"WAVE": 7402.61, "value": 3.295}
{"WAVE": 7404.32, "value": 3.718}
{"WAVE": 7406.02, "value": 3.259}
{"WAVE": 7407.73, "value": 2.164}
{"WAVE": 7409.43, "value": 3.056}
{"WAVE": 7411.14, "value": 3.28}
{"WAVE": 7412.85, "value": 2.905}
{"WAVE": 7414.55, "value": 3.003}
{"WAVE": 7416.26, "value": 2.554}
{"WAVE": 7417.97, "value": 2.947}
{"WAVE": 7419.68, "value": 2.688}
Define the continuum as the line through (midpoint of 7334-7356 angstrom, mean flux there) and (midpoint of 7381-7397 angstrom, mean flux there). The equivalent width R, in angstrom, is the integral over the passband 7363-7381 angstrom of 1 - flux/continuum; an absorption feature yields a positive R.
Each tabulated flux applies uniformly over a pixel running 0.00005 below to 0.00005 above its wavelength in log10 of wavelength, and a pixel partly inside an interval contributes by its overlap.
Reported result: -0.5 angstrom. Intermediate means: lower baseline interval 2.55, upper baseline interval 2.33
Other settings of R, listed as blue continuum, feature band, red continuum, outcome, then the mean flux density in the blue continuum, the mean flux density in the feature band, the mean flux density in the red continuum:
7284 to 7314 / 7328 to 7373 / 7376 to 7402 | -4.83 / 2.56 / 2.63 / 2.24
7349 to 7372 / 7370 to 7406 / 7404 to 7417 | 4.81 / 2.62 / 2.43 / 2.97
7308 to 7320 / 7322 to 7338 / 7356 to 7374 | -2.27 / 2.5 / 2.89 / 2.61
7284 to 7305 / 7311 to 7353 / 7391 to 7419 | -2.24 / 2.53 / 2.69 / 2.61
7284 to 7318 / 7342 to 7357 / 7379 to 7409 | -0.37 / 2.51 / 2.54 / 2.44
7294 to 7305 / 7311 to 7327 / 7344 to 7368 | -0.73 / 2.52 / 2.66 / 2.58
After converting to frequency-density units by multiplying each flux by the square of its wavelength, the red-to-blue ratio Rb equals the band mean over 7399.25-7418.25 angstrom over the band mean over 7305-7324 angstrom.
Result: 1.19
